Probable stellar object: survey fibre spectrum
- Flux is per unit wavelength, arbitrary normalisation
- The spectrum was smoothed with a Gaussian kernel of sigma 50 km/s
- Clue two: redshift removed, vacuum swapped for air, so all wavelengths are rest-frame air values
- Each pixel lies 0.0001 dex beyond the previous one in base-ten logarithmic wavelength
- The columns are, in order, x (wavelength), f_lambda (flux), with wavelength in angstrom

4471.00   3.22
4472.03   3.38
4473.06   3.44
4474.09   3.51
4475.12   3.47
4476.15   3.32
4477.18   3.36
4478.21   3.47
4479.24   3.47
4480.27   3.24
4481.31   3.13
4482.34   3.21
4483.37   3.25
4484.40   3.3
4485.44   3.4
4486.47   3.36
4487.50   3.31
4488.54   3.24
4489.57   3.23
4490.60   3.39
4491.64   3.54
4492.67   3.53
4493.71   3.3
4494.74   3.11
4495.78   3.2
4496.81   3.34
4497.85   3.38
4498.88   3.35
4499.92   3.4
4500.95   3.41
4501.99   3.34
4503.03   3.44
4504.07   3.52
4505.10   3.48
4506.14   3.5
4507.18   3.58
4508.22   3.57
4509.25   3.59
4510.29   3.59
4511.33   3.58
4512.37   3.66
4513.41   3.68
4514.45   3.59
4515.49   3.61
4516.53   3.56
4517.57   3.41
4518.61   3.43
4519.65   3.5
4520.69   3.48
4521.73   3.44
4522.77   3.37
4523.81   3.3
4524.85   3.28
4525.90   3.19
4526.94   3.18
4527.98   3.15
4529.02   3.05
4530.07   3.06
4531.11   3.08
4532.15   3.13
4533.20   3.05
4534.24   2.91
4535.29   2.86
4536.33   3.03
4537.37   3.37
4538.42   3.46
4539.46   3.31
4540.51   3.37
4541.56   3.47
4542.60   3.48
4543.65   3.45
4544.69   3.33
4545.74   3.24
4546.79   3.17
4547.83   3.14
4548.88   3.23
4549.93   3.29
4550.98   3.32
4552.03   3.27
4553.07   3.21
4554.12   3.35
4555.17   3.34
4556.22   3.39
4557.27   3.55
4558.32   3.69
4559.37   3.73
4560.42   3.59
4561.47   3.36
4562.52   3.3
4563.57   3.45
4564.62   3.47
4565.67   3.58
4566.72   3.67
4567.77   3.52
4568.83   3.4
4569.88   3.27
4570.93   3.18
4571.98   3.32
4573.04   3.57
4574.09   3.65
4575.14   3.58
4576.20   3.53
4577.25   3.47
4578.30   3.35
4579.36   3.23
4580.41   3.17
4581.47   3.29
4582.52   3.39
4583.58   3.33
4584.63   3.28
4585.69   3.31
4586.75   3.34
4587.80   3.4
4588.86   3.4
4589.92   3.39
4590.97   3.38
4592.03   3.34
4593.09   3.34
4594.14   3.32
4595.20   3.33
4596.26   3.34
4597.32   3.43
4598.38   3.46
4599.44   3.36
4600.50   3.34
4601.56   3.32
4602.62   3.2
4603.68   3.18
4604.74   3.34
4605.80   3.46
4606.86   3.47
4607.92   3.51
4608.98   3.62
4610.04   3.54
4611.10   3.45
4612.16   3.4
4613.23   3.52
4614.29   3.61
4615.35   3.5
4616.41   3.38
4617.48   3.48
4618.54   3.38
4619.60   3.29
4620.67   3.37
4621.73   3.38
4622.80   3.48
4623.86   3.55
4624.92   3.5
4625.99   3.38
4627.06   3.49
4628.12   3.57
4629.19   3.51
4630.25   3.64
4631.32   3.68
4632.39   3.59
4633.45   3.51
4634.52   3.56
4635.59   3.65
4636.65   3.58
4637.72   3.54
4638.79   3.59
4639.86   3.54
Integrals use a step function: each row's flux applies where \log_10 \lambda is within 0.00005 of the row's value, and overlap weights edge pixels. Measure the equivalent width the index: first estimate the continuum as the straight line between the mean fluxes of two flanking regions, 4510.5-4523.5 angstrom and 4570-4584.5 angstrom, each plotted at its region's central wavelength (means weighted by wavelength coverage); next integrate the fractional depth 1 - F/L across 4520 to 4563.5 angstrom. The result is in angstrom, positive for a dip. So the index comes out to 2.1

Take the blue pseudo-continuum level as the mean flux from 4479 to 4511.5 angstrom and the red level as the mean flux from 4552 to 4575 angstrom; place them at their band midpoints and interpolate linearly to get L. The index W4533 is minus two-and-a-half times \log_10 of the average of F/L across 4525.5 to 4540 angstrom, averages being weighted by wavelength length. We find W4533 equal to 0.096 mag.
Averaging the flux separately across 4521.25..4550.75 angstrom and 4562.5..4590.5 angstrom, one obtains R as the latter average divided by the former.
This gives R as 1.1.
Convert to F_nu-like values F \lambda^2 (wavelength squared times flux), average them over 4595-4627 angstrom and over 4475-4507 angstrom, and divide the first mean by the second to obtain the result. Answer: 1.1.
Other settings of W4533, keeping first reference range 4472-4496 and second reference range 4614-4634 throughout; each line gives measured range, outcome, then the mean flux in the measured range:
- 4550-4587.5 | 0.006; 3.41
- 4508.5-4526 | -0.038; 3.49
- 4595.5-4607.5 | 0.035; 3.35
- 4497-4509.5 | -0.031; 3.46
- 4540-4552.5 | 0.030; 3.31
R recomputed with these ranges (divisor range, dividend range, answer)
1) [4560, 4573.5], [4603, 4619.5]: 1.00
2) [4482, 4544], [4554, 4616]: 1.02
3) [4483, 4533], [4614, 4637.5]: 1.04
